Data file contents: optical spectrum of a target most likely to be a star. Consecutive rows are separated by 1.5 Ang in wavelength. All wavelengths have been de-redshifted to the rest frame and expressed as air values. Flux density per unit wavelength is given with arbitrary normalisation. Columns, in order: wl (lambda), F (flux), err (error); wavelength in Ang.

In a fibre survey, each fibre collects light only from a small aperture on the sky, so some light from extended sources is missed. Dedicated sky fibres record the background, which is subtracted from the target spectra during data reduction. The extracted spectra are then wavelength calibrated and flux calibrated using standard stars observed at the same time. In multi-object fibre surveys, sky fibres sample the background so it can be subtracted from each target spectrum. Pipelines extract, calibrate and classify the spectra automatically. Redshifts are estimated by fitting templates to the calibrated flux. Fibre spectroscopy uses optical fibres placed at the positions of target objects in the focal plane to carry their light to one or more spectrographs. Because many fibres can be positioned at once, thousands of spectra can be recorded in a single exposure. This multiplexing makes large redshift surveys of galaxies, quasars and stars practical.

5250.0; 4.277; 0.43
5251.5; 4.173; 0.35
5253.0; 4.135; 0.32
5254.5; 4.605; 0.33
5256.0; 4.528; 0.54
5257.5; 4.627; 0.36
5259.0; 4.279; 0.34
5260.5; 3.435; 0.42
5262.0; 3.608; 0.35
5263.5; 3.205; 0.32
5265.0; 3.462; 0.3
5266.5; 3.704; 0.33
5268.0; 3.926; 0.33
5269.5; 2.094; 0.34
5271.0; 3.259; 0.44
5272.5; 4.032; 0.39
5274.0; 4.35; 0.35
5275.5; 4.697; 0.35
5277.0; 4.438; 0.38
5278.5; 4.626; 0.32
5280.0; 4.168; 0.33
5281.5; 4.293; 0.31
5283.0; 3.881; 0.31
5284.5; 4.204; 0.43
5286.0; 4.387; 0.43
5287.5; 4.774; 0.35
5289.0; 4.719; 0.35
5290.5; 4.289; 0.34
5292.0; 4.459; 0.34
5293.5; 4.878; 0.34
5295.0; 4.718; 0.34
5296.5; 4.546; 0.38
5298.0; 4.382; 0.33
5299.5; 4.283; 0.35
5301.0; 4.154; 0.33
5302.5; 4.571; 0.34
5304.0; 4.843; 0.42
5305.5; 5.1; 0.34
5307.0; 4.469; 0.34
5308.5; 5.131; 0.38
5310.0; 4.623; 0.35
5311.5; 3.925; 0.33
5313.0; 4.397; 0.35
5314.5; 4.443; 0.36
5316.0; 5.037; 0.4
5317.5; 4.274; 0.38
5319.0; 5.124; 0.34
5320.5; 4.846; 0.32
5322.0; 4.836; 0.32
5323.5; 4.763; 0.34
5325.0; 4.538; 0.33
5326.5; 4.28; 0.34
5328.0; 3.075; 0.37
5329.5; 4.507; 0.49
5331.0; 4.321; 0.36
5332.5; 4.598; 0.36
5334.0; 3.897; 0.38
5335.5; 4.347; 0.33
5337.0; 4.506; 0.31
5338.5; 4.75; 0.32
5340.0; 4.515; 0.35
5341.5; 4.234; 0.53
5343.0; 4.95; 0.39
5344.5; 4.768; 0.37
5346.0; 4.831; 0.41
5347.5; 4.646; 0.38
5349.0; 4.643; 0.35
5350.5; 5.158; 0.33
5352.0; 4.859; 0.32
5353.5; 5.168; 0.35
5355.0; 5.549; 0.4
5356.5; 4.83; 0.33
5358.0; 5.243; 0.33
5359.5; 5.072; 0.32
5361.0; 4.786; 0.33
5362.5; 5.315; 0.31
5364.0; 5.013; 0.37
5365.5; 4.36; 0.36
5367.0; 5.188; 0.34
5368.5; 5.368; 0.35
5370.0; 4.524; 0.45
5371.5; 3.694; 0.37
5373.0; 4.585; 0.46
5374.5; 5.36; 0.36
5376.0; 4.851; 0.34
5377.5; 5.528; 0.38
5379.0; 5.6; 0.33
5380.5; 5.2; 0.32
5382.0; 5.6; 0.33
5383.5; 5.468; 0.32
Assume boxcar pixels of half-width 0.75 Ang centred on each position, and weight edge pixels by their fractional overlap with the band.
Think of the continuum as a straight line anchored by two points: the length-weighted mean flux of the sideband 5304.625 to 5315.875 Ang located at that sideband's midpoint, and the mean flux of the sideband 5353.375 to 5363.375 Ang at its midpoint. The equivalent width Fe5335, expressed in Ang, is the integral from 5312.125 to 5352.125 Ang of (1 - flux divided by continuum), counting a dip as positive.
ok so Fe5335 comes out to 2.4 Ang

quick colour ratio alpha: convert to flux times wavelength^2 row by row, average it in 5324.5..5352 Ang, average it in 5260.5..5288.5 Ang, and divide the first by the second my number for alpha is 1.2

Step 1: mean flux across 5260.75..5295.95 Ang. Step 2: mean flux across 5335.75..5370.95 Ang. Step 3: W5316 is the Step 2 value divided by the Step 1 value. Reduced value 1.19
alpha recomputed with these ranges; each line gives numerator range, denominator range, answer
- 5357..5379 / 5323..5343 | 1.15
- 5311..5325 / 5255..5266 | 1.22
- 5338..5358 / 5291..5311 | 1.07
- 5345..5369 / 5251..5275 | 1.35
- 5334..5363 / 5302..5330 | 1.07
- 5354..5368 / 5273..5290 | 1.18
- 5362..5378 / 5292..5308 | 1.09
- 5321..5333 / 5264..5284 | 1.14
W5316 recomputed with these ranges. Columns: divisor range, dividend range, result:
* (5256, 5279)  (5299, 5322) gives 1.20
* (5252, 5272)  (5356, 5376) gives 1.29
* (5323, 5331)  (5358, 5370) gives 1.18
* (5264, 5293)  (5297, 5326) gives 1.13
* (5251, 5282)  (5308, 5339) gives 1.13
